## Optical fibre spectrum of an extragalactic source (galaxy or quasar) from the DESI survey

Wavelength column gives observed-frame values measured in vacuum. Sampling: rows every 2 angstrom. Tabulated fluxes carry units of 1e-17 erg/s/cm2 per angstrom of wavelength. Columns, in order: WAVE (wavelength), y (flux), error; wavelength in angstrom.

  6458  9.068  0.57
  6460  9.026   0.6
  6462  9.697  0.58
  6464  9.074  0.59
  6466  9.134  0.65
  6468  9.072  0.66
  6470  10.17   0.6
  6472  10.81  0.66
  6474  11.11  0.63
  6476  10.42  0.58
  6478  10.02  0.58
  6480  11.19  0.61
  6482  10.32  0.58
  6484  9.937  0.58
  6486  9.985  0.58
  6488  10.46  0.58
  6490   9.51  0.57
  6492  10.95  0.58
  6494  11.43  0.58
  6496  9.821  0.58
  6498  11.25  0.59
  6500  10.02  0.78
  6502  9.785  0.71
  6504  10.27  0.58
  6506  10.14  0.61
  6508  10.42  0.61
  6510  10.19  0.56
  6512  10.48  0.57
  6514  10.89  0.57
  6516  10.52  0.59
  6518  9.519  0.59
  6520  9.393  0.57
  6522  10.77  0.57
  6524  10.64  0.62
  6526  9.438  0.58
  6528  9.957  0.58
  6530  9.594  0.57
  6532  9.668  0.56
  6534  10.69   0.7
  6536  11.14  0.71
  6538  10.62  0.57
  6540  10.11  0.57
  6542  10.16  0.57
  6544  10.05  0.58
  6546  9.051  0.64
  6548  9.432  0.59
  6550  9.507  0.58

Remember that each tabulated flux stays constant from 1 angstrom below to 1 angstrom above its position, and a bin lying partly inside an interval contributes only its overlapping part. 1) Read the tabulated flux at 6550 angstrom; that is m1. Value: 9.507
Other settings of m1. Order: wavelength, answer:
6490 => 9.51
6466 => 9.134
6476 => 10.42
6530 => 9.594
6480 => 11.19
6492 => 10.95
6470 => 10.17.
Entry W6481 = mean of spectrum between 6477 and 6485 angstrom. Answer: 10.4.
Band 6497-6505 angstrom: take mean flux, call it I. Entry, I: 10.3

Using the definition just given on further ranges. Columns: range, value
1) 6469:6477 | 10.6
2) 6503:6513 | 10.3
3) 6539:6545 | 10.1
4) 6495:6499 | 10.5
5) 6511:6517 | 10.6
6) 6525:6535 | 9.87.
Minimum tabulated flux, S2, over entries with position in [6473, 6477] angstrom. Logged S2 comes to 10.42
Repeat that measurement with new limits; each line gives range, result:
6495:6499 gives 9.821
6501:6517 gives 9.785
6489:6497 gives 9.51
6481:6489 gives 9.937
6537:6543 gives 10.11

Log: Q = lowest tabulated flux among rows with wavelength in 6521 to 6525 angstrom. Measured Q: 10.64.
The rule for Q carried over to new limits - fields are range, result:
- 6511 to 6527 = 9.393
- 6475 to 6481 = 10.02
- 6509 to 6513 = 10.19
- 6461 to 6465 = 9.074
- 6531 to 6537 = 9.668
